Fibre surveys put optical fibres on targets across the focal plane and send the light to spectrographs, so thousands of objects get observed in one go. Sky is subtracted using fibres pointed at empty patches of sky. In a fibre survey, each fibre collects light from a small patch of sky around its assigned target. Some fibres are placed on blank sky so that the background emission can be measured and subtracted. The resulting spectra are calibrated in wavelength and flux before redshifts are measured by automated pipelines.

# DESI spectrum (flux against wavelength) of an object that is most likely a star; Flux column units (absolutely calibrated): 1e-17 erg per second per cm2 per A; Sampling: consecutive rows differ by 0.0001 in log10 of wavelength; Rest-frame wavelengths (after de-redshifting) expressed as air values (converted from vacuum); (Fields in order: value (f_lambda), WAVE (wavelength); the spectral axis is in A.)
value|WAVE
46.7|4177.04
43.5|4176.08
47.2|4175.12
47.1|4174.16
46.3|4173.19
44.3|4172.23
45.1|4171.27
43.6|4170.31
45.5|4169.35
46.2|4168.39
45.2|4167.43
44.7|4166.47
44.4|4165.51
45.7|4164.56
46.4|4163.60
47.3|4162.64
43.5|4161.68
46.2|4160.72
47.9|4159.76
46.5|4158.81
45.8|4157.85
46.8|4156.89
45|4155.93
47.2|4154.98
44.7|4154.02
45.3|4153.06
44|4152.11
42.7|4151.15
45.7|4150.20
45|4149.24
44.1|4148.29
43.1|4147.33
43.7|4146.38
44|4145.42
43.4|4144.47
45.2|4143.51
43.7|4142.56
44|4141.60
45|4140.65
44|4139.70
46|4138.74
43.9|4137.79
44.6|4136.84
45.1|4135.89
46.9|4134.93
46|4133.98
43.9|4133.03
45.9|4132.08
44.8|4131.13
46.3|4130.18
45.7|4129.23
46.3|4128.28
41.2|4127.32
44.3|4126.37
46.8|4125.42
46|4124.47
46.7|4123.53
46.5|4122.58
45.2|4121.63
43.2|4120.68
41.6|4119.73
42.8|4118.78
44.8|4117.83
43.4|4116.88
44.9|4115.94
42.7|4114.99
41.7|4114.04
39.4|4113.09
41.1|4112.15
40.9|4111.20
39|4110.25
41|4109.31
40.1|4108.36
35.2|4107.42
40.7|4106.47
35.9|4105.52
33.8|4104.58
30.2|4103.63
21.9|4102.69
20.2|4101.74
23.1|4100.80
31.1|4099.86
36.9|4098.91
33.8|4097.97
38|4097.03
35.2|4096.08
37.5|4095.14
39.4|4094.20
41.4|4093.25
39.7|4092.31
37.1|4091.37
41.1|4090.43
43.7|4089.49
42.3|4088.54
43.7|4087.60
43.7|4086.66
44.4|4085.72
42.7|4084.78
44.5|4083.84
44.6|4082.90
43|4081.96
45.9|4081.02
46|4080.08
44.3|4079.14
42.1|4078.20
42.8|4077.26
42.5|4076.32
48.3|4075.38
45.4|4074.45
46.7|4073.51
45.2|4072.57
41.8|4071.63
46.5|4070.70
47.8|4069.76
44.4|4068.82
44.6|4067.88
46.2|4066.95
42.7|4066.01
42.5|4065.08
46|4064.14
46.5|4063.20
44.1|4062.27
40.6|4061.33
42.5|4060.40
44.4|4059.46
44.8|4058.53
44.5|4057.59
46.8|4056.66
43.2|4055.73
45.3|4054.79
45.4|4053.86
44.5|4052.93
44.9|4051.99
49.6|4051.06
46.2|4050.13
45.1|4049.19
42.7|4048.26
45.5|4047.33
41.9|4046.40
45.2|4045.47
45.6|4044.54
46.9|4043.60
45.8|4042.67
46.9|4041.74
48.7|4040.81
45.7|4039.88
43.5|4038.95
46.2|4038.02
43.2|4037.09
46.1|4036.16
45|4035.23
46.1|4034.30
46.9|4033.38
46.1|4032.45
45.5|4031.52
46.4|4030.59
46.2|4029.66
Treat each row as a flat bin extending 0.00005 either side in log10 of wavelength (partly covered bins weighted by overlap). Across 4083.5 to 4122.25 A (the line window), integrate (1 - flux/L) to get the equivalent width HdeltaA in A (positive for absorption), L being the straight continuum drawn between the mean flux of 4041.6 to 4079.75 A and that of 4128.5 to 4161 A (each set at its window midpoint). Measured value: 5.3 A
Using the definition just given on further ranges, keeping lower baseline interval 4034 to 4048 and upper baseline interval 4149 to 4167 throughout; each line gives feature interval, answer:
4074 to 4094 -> 1.0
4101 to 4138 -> 3.3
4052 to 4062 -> 0.3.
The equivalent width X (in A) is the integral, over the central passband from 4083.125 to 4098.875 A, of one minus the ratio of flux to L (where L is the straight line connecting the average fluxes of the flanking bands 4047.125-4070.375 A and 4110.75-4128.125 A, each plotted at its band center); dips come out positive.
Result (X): 1.3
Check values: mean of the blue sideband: 44.8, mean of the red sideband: 43.6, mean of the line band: 40.5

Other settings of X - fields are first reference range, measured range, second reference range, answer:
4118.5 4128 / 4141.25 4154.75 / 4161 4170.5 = 0.2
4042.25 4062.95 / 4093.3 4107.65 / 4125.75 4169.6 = 3.8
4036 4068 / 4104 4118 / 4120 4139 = 1.6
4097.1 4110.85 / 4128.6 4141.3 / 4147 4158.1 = -1.4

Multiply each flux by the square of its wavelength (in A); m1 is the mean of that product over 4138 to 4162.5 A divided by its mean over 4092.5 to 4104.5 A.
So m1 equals 1.41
